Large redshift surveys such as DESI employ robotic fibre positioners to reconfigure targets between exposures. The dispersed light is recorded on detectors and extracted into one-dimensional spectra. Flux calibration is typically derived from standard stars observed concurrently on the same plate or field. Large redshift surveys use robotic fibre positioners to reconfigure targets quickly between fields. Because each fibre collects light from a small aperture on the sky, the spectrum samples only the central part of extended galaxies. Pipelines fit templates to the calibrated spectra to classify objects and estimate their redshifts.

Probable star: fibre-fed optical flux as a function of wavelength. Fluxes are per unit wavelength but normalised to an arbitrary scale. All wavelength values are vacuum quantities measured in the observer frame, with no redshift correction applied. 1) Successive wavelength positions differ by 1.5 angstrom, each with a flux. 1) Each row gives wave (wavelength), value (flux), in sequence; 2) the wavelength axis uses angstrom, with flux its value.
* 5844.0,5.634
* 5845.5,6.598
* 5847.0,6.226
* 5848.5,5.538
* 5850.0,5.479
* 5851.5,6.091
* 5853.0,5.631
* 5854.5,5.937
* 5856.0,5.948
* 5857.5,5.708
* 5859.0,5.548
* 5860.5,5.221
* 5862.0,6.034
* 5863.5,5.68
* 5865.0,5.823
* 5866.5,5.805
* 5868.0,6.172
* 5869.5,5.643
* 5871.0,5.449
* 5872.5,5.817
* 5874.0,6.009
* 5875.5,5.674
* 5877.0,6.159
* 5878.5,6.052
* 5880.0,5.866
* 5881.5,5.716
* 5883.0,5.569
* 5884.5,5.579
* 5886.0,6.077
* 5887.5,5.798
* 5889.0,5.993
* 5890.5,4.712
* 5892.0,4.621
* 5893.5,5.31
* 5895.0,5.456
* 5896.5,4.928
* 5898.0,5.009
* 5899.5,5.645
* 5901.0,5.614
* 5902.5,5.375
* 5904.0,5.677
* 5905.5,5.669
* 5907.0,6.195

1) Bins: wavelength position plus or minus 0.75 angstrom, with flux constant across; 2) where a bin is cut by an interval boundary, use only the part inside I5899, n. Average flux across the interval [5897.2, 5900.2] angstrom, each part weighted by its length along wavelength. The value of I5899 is 5.32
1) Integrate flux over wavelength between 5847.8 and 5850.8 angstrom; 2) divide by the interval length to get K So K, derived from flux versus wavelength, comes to 5.52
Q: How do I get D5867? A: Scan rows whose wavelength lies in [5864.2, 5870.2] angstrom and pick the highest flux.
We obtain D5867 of 6.172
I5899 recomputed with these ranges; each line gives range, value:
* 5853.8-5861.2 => 5.67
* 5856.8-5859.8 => 5.62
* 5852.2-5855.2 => 5.79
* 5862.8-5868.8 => 5.87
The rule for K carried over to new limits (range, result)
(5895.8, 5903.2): 5.32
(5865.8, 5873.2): 5.78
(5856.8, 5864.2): 5.64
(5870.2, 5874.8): 5.76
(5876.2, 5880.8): 6.02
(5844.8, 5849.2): 6.12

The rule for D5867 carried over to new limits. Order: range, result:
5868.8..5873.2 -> 5.817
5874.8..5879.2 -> 6.159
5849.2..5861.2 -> 6.091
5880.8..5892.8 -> 6.077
